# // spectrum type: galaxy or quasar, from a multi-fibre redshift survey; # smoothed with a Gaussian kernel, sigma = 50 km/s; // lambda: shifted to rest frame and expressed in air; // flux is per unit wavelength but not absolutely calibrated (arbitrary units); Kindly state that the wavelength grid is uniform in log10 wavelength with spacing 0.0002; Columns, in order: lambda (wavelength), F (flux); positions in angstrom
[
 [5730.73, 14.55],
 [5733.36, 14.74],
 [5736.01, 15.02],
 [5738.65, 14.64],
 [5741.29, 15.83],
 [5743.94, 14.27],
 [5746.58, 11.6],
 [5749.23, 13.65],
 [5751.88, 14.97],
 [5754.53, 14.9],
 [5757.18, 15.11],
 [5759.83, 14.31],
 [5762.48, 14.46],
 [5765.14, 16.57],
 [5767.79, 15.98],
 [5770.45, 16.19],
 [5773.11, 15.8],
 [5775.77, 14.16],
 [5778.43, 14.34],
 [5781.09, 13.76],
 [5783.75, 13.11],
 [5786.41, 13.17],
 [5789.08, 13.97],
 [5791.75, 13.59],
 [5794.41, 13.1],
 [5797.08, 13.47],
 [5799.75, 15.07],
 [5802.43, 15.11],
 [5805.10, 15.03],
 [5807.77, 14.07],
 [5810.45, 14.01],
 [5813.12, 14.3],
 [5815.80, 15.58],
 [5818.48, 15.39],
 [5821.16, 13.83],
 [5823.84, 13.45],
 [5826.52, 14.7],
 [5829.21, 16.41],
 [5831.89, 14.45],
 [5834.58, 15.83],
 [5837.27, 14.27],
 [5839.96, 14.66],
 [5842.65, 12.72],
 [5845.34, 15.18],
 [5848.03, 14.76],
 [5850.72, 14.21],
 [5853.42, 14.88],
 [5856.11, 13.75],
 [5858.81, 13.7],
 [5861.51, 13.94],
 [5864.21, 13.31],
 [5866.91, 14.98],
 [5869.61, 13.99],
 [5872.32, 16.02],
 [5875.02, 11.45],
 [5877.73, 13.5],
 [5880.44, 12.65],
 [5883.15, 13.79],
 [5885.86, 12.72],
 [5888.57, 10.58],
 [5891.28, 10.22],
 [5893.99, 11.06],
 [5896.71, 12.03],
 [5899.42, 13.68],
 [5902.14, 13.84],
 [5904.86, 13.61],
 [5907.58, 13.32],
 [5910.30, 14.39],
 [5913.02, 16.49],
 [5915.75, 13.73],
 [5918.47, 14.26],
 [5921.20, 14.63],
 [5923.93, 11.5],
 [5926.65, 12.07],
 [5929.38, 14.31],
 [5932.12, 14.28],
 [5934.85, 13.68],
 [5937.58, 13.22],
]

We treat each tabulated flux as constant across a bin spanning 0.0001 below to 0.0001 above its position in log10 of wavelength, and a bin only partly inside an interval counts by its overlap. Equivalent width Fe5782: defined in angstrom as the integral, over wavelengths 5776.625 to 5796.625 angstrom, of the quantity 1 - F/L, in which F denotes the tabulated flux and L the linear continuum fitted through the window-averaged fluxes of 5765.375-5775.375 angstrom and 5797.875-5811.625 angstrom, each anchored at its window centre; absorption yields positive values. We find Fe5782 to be 2.2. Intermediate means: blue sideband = 15.9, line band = 13.6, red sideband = 14.6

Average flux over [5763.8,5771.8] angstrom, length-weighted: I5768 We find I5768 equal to 16.2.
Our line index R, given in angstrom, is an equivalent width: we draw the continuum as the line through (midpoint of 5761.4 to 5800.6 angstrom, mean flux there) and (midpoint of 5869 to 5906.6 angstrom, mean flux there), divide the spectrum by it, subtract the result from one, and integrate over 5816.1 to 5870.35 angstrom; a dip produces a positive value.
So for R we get -3.9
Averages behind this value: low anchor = 14.4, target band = 14.4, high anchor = 12.8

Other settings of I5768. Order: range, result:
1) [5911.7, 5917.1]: 15.1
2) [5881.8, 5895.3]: 11.7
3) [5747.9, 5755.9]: 14.5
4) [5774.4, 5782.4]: 14.1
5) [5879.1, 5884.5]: 13.2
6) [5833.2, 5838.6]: 15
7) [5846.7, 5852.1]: 14.5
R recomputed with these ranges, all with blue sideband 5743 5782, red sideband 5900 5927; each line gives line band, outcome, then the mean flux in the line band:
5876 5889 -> 1.17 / 12.8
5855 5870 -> 0.19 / 13.9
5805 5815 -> 0.06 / 14.3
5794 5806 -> 0.04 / 14.4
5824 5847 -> -0.69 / 14.7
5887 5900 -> 2.38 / 11.4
